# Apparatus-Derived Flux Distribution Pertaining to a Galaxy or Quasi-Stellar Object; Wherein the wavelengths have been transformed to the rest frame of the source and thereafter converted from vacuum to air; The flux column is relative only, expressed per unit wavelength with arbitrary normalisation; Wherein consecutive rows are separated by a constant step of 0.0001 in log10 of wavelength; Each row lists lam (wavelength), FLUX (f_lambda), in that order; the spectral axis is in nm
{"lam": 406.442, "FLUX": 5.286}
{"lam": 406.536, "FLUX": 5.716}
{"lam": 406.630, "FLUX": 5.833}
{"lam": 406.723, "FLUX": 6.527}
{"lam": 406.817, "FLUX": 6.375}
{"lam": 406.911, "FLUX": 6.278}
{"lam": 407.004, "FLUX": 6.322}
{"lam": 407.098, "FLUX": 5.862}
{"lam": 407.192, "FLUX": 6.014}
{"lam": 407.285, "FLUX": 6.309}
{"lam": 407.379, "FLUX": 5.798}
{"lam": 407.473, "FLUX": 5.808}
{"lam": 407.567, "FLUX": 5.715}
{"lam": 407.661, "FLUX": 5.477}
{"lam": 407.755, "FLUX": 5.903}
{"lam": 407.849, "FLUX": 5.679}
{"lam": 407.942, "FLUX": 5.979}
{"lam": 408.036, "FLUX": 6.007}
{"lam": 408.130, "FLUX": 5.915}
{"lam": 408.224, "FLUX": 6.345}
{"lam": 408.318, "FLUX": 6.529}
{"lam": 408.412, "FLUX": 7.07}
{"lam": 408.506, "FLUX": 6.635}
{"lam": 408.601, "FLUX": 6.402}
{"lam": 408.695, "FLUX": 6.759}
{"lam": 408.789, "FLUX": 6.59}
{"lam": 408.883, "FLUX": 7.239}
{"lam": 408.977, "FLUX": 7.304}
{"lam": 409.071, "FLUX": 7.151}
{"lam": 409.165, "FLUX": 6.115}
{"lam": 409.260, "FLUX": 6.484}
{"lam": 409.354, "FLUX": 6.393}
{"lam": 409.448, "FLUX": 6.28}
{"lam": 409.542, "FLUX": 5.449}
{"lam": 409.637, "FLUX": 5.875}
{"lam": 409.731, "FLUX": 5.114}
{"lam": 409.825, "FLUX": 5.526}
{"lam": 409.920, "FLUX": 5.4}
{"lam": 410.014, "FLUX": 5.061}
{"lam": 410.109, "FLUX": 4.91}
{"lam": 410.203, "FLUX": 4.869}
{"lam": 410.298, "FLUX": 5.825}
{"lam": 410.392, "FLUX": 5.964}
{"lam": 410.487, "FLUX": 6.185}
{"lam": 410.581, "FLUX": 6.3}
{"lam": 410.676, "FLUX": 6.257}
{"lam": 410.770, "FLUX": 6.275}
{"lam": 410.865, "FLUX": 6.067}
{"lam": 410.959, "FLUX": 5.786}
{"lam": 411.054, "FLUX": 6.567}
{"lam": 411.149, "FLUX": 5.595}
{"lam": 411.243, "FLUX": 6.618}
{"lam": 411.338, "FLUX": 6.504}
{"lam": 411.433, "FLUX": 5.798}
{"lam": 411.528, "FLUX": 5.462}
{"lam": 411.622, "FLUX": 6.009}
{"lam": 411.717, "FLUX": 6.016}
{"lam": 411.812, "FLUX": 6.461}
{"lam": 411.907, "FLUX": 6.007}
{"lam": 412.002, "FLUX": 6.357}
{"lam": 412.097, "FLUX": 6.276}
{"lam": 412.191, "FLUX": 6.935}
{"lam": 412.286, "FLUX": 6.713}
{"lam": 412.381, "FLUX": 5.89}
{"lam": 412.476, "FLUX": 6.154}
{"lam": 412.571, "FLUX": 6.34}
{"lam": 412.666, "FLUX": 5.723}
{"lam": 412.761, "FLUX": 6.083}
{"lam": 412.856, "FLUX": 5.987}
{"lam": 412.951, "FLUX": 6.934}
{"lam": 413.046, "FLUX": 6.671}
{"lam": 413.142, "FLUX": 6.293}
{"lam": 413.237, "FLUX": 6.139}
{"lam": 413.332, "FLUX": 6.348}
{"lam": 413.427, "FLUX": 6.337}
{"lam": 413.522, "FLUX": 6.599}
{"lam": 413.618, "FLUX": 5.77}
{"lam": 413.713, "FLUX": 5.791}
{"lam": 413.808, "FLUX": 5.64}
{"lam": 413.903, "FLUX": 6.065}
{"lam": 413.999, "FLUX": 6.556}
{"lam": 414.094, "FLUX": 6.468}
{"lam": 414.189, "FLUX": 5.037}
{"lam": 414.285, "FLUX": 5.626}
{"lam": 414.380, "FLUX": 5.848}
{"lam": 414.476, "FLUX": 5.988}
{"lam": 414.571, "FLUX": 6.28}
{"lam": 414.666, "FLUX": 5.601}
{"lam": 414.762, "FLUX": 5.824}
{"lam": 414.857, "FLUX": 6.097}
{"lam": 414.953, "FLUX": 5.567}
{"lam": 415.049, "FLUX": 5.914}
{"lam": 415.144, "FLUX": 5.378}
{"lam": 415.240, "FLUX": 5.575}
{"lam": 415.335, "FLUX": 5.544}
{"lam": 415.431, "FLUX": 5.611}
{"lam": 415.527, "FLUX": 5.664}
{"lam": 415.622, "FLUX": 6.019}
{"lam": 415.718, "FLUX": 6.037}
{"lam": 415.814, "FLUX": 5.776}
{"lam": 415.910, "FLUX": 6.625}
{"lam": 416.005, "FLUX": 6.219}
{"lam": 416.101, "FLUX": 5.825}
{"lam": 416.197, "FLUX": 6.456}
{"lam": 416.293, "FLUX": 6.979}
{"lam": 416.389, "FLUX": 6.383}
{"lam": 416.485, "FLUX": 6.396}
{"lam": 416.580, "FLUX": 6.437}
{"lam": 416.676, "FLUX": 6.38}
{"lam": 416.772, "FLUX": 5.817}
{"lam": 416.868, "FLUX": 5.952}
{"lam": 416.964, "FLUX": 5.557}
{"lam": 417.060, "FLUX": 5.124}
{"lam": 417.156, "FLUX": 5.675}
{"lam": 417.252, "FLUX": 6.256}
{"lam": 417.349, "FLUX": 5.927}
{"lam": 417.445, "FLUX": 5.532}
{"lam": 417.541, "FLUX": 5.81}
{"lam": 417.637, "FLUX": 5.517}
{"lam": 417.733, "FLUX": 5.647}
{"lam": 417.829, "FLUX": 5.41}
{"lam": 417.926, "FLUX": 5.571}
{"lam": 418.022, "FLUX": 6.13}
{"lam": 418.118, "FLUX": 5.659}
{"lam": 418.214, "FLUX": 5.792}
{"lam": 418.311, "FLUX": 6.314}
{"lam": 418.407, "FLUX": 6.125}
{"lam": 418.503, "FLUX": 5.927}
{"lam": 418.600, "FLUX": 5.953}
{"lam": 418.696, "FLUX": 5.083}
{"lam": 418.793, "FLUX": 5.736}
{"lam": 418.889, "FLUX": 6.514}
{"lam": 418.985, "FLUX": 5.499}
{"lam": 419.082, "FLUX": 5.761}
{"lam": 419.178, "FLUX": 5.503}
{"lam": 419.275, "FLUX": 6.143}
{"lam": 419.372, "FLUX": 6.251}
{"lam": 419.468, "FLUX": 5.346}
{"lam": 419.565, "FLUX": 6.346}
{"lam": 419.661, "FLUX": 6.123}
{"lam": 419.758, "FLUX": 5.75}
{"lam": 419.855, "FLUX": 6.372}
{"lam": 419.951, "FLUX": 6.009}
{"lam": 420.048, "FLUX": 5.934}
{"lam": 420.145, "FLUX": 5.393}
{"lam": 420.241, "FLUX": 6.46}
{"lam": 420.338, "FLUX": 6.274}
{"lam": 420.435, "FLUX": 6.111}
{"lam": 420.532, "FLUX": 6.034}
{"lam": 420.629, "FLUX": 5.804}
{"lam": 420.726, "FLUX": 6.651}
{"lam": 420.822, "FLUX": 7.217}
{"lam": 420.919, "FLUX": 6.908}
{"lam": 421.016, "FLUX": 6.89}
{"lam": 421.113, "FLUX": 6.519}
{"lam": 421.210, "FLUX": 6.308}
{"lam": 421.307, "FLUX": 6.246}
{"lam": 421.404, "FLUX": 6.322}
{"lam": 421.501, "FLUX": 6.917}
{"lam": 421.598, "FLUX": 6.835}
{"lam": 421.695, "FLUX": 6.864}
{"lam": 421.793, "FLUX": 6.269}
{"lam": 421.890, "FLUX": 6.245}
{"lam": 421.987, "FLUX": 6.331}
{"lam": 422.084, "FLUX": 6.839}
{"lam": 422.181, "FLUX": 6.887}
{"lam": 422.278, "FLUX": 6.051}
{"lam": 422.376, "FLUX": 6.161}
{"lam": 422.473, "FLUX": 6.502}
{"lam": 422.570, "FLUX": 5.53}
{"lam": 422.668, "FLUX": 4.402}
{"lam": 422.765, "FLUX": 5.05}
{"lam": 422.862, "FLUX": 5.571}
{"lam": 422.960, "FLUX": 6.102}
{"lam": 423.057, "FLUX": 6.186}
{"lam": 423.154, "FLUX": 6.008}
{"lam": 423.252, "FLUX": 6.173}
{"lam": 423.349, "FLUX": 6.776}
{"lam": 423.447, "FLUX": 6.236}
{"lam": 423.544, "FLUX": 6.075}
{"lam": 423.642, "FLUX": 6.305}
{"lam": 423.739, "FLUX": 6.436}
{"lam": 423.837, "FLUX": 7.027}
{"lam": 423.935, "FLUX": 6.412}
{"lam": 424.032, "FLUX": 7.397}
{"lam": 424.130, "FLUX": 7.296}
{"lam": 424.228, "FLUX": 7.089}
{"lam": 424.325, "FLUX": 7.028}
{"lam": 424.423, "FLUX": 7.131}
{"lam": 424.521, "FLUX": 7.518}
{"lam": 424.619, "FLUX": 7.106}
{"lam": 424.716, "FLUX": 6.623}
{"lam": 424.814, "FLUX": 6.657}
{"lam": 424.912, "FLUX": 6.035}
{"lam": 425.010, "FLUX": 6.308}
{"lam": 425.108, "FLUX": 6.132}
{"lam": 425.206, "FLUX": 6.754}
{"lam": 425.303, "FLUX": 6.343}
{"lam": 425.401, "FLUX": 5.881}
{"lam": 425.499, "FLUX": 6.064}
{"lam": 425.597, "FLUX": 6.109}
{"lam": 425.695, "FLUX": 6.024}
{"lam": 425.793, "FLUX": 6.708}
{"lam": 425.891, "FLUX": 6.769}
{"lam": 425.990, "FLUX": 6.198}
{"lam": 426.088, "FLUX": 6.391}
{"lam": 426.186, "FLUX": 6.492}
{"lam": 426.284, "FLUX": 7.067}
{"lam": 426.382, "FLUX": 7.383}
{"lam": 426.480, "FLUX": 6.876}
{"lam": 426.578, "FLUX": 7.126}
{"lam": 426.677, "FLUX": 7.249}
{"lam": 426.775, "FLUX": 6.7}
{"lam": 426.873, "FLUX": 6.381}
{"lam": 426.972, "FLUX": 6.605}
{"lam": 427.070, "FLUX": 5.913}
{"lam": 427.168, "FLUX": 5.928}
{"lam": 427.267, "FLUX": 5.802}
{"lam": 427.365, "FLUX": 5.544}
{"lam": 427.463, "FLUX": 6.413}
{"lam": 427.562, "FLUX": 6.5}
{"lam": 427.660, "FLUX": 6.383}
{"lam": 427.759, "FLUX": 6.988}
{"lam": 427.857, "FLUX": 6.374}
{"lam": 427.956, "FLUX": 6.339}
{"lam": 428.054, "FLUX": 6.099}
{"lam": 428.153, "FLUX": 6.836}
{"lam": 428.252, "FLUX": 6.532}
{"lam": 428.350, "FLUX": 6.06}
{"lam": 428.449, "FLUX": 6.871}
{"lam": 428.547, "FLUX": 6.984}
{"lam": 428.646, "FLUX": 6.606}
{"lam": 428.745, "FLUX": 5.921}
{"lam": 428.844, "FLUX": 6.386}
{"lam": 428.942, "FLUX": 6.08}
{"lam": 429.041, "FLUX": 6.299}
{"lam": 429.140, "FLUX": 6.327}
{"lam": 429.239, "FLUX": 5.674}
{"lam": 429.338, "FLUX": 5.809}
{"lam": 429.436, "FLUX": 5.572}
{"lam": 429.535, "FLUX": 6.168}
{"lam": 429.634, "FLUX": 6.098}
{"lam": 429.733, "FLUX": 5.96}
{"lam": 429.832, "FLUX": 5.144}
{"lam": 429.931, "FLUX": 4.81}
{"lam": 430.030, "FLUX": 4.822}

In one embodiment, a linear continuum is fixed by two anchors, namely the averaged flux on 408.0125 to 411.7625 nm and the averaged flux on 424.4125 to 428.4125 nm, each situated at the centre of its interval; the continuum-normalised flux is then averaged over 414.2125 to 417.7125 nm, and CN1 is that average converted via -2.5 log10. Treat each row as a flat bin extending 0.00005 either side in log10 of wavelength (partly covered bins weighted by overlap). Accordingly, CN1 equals 0.06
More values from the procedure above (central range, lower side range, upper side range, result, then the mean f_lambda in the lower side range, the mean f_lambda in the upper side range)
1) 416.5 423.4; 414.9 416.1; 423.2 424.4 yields 0.04 mag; 5.83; 6.69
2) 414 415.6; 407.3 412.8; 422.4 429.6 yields 0.07 mag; 6.1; 6.39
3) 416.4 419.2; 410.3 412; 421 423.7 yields 0.06 mag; 6.11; 6.23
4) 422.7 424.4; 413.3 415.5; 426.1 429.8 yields -0.03 mag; 5.88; 6.38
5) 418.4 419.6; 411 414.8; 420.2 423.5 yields 0.07 mag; 6.13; 6.28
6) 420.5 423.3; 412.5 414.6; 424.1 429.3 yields 0.02 mag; 6.11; 6.5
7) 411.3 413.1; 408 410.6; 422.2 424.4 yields -0.01 mag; 6.13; 6.28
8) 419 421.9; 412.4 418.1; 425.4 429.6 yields -0.02 mag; 5.98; 6.39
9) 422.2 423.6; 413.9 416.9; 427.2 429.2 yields 0.05 mag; 6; 6.36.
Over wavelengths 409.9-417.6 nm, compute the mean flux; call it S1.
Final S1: 6.01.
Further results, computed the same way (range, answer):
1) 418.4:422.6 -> 6.21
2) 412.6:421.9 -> 6.05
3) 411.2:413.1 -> 6.24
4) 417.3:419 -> 5.79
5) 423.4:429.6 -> 6.48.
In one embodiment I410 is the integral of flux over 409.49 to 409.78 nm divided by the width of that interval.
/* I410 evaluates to 5.5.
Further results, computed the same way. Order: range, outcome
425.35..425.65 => 6.02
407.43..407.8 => 5.72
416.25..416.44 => 6.66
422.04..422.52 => 6.48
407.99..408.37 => 6.21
